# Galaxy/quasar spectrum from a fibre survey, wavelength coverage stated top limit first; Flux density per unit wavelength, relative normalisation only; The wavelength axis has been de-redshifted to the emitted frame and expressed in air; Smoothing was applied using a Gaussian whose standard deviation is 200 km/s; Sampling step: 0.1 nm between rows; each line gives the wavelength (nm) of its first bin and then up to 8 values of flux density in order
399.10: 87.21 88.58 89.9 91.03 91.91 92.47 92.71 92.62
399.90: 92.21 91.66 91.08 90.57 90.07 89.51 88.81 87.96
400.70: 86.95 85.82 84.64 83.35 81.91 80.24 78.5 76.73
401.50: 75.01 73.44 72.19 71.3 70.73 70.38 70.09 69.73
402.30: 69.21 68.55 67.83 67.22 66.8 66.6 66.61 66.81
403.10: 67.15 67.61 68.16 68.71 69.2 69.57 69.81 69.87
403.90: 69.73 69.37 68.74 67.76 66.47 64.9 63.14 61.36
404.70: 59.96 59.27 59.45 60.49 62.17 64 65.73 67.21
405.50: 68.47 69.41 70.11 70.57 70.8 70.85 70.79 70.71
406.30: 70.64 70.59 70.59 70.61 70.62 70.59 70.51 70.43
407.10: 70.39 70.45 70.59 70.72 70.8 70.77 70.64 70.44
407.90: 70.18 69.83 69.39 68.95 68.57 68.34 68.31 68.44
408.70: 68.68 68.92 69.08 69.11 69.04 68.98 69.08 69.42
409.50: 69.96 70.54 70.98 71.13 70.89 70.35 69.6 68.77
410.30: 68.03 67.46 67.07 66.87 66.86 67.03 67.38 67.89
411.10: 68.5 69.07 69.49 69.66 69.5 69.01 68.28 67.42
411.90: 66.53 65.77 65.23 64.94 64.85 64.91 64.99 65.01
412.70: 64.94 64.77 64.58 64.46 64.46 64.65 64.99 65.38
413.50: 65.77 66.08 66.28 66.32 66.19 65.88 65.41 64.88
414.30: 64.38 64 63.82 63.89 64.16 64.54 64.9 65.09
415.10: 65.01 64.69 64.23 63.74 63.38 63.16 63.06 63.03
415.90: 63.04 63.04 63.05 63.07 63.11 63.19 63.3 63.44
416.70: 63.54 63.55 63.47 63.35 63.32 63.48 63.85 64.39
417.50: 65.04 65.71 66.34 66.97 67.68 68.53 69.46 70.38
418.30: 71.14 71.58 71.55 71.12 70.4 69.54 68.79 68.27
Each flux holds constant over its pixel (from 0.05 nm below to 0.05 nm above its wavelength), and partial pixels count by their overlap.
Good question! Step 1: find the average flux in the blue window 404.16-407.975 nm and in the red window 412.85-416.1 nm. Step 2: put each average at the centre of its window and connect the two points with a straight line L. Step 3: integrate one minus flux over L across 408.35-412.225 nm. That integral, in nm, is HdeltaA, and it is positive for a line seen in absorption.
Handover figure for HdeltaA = -0.13 nm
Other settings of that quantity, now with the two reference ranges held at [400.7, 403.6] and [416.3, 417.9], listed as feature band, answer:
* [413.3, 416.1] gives 0.04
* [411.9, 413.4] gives 0.04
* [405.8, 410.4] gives -0.05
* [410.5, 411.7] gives -0.01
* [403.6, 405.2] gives 0.14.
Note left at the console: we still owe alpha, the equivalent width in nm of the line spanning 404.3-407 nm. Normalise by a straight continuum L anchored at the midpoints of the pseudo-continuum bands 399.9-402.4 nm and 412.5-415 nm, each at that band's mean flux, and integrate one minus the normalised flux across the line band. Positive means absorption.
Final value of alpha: 0.28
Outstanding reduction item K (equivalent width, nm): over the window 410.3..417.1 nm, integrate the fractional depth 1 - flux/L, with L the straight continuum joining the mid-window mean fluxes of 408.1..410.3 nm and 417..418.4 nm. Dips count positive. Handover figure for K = 0.27 nm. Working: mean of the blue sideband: 69.4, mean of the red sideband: 66.7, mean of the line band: 65.3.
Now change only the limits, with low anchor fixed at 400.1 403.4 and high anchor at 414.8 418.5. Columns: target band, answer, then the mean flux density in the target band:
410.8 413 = 0.055 nm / 66.7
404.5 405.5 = 0.148 nm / 62.5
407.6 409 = 0.035 nm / 69.3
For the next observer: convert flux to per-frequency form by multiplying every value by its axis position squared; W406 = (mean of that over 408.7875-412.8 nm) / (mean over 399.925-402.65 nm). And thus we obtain 0.9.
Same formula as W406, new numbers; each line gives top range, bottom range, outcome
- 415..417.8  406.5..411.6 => 0.95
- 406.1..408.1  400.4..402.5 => 0.94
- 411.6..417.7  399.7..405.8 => 0.94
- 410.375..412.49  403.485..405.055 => 1.06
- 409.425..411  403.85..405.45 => 1.10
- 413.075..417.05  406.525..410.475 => 0.95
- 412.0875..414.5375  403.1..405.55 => 1.03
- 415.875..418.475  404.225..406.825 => 1.03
